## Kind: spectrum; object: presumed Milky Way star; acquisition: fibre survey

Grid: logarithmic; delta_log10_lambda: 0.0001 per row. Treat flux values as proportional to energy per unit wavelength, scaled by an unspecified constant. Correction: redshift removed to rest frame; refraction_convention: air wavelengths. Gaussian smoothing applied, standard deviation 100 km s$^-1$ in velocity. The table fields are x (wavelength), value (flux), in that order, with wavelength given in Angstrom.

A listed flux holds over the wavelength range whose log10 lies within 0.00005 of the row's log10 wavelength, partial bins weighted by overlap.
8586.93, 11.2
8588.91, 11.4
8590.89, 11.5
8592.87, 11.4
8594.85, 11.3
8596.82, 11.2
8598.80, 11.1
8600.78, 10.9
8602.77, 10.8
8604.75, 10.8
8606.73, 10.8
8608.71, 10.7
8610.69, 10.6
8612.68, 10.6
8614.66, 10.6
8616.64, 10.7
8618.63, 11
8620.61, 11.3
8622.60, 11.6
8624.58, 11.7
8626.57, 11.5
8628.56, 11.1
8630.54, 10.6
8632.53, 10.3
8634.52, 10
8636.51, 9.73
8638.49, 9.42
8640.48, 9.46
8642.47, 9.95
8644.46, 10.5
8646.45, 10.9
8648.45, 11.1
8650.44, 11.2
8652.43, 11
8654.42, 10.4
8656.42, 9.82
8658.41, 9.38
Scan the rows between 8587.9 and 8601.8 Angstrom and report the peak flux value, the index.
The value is 11.5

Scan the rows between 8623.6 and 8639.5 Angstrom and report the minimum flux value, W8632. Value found 9.42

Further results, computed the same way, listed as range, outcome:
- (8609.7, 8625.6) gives 10.6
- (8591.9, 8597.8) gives 11.2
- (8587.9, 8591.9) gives 11.4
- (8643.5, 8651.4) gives 10.5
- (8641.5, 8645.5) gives 9.95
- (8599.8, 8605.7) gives 10.8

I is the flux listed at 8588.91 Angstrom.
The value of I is 11.4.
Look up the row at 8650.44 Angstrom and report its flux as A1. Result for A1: 11.2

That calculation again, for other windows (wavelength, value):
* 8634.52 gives 10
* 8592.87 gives 11.4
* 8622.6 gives 11.6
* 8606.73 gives 10.8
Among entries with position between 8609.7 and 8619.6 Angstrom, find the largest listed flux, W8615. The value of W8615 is 11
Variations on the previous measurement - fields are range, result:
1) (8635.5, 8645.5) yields 10.5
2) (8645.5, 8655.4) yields 11.2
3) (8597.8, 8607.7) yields 11.1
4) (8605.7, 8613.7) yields 10.8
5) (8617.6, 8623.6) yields 11.6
